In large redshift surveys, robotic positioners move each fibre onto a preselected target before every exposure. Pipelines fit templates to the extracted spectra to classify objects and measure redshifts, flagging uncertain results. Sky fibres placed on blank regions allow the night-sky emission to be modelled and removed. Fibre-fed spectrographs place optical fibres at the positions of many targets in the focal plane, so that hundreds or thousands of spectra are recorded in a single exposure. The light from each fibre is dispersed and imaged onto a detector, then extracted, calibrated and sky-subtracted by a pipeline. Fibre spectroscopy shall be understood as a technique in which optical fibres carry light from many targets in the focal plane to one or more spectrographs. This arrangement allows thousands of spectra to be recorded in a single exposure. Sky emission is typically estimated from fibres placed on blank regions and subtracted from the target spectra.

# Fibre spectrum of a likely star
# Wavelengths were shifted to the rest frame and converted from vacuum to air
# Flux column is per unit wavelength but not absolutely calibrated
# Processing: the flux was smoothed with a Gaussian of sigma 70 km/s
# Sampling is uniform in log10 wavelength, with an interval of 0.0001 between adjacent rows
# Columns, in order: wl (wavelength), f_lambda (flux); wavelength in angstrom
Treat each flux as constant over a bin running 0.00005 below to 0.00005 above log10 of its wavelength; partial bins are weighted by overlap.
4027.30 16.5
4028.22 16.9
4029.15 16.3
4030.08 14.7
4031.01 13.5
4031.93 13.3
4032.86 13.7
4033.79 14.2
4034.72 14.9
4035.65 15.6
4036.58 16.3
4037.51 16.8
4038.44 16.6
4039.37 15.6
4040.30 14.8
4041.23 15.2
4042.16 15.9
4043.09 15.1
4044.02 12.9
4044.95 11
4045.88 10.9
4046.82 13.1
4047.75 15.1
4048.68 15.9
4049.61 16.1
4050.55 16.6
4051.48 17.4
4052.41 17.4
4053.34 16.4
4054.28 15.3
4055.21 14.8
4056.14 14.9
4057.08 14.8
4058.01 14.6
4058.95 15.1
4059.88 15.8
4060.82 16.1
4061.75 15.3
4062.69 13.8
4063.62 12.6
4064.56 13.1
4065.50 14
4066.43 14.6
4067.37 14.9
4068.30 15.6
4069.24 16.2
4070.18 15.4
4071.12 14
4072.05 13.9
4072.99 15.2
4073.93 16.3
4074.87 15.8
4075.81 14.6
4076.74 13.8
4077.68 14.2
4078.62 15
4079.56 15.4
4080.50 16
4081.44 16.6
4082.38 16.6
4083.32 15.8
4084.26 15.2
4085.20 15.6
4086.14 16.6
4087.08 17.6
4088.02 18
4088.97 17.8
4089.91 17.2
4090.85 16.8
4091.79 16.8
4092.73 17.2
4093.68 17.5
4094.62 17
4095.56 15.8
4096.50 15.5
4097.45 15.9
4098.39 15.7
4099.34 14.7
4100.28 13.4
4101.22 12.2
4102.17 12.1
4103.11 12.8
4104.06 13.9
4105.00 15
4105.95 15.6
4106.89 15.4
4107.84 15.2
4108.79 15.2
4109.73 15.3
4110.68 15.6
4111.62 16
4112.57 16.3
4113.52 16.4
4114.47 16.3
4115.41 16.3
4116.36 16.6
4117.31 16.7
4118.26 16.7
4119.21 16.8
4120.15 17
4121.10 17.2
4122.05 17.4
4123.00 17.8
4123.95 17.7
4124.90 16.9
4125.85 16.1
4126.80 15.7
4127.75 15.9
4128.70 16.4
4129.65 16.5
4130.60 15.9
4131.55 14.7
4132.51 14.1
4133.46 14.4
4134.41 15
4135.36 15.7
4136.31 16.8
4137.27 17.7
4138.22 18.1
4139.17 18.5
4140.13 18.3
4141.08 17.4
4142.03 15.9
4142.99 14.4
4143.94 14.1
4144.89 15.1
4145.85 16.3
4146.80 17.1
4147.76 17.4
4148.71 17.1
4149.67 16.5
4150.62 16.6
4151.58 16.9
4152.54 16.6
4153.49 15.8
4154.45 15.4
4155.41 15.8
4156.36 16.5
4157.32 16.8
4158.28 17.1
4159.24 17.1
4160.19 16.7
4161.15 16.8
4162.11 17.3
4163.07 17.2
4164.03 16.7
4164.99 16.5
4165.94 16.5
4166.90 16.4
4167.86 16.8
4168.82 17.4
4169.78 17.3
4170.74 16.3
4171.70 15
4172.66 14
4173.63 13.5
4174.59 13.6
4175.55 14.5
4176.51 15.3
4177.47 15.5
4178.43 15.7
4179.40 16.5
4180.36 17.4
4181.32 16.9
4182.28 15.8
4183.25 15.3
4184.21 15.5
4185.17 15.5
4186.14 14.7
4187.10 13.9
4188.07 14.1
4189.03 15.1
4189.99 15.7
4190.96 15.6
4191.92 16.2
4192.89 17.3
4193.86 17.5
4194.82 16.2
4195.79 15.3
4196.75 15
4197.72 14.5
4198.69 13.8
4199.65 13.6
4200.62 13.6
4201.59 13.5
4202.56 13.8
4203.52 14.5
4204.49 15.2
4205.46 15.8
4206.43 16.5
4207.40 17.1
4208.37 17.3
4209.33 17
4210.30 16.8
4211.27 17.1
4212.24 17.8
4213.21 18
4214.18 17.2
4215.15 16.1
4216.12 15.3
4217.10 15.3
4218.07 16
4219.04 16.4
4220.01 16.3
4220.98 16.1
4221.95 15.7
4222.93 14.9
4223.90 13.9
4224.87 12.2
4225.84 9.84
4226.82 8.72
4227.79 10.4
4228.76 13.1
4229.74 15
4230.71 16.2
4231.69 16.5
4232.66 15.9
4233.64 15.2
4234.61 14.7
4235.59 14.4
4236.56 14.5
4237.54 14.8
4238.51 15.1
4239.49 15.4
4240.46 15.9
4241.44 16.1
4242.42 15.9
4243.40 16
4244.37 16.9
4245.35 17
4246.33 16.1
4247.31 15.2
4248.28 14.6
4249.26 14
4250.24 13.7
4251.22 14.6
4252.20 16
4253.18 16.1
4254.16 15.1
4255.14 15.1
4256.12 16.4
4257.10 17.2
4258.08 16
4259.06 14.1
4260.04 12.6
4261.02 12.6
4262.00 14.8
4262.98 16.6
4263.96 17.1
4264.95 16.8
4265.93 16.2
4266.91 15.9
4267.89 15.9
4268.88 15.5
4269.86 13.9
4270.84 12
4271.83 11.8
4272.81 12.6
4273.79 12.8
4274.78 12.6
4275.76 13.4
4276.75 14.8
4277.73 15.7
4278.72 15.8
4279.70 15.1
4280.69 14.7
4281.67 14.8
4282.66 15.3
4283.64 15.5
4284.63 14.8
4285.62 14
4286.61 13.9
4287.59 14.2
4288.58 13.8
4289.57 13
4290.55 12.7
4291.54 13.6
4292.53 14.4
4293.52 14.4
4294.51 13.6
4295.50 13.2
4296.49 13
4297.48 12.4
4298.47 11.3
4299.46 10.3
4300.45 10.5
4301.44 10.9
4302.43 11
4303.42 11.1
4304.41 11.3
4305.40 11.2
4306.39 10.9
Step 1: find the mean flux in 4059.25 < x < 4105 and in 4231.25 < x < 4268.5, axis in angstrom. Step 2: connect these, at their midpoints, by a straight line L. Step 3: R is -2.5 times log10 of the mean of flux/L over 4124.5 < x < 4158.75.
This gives -0.06 mag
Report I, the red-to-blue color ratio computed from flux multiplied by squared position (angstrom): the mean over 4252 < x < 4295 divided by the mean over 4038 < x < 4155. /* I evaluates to 1.0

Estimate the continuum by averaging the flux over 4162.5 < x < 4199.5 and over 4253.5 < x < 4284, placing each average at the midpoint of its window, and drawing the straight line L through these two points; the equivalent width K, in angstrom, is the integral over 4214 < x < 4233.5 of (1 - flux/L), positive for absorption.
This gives 0.9 angstrom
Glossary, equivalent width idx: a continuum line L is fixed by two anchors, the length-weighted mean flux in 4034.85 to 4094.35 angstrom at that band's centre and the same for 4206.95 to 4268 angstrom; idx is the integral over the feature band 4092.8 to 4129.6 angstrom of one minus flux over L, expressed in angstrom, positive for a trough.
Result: -1.00 angstrom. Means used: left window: 15.4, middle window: 15.8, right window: 15.3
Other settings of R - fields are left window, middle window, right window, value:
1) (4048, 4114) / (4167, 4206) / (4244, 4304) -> -0.039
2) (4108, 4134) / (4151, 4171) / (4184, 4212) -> -0.057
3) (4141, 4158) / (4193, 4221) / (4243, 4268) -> -0.002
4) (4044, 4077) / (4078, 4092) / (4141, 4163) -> -0.081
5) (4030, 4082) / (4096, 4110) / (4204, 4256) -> 0.039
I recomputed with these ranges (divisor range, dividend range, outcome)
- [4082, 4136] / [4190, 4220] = 1.04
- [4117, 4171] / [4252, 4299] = 0.93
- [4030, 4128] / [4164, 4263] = 1.06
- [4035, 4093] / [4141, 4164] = 1.11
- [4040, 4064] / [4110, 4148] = 1.14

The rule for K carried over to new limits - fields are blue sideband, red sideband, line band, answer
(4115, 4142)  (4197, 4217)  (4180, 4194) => 0.2 angstrom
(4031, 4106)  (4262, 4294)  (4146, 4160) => -1.6 angstrom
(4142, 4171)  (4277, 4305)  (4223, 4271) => -1.7 angstrom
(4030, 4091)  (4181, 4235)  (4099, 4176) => -4.1 angstrom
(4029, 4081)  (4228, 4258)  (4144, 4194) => -2.8 angstrom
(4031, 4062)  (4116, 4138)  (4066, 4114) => 0.7 angstrom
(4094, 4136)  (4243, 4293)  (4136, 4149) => -1.0 angstrom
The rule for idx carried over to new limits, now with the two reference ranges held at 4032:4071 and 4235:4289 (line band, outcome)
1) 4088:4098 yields -1.2 angstrom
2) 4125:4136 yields -0.4 angstrom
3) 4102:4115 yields -0.2 angstrom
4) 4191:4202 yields -0.2 angstrom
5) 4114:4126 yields -1.6 angstrom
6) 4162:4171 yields -1.1 angstrom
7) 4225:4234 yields 1.0 angstrom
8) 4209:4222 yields -1.4 angstrom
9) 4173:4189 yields -0.3 angstrom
